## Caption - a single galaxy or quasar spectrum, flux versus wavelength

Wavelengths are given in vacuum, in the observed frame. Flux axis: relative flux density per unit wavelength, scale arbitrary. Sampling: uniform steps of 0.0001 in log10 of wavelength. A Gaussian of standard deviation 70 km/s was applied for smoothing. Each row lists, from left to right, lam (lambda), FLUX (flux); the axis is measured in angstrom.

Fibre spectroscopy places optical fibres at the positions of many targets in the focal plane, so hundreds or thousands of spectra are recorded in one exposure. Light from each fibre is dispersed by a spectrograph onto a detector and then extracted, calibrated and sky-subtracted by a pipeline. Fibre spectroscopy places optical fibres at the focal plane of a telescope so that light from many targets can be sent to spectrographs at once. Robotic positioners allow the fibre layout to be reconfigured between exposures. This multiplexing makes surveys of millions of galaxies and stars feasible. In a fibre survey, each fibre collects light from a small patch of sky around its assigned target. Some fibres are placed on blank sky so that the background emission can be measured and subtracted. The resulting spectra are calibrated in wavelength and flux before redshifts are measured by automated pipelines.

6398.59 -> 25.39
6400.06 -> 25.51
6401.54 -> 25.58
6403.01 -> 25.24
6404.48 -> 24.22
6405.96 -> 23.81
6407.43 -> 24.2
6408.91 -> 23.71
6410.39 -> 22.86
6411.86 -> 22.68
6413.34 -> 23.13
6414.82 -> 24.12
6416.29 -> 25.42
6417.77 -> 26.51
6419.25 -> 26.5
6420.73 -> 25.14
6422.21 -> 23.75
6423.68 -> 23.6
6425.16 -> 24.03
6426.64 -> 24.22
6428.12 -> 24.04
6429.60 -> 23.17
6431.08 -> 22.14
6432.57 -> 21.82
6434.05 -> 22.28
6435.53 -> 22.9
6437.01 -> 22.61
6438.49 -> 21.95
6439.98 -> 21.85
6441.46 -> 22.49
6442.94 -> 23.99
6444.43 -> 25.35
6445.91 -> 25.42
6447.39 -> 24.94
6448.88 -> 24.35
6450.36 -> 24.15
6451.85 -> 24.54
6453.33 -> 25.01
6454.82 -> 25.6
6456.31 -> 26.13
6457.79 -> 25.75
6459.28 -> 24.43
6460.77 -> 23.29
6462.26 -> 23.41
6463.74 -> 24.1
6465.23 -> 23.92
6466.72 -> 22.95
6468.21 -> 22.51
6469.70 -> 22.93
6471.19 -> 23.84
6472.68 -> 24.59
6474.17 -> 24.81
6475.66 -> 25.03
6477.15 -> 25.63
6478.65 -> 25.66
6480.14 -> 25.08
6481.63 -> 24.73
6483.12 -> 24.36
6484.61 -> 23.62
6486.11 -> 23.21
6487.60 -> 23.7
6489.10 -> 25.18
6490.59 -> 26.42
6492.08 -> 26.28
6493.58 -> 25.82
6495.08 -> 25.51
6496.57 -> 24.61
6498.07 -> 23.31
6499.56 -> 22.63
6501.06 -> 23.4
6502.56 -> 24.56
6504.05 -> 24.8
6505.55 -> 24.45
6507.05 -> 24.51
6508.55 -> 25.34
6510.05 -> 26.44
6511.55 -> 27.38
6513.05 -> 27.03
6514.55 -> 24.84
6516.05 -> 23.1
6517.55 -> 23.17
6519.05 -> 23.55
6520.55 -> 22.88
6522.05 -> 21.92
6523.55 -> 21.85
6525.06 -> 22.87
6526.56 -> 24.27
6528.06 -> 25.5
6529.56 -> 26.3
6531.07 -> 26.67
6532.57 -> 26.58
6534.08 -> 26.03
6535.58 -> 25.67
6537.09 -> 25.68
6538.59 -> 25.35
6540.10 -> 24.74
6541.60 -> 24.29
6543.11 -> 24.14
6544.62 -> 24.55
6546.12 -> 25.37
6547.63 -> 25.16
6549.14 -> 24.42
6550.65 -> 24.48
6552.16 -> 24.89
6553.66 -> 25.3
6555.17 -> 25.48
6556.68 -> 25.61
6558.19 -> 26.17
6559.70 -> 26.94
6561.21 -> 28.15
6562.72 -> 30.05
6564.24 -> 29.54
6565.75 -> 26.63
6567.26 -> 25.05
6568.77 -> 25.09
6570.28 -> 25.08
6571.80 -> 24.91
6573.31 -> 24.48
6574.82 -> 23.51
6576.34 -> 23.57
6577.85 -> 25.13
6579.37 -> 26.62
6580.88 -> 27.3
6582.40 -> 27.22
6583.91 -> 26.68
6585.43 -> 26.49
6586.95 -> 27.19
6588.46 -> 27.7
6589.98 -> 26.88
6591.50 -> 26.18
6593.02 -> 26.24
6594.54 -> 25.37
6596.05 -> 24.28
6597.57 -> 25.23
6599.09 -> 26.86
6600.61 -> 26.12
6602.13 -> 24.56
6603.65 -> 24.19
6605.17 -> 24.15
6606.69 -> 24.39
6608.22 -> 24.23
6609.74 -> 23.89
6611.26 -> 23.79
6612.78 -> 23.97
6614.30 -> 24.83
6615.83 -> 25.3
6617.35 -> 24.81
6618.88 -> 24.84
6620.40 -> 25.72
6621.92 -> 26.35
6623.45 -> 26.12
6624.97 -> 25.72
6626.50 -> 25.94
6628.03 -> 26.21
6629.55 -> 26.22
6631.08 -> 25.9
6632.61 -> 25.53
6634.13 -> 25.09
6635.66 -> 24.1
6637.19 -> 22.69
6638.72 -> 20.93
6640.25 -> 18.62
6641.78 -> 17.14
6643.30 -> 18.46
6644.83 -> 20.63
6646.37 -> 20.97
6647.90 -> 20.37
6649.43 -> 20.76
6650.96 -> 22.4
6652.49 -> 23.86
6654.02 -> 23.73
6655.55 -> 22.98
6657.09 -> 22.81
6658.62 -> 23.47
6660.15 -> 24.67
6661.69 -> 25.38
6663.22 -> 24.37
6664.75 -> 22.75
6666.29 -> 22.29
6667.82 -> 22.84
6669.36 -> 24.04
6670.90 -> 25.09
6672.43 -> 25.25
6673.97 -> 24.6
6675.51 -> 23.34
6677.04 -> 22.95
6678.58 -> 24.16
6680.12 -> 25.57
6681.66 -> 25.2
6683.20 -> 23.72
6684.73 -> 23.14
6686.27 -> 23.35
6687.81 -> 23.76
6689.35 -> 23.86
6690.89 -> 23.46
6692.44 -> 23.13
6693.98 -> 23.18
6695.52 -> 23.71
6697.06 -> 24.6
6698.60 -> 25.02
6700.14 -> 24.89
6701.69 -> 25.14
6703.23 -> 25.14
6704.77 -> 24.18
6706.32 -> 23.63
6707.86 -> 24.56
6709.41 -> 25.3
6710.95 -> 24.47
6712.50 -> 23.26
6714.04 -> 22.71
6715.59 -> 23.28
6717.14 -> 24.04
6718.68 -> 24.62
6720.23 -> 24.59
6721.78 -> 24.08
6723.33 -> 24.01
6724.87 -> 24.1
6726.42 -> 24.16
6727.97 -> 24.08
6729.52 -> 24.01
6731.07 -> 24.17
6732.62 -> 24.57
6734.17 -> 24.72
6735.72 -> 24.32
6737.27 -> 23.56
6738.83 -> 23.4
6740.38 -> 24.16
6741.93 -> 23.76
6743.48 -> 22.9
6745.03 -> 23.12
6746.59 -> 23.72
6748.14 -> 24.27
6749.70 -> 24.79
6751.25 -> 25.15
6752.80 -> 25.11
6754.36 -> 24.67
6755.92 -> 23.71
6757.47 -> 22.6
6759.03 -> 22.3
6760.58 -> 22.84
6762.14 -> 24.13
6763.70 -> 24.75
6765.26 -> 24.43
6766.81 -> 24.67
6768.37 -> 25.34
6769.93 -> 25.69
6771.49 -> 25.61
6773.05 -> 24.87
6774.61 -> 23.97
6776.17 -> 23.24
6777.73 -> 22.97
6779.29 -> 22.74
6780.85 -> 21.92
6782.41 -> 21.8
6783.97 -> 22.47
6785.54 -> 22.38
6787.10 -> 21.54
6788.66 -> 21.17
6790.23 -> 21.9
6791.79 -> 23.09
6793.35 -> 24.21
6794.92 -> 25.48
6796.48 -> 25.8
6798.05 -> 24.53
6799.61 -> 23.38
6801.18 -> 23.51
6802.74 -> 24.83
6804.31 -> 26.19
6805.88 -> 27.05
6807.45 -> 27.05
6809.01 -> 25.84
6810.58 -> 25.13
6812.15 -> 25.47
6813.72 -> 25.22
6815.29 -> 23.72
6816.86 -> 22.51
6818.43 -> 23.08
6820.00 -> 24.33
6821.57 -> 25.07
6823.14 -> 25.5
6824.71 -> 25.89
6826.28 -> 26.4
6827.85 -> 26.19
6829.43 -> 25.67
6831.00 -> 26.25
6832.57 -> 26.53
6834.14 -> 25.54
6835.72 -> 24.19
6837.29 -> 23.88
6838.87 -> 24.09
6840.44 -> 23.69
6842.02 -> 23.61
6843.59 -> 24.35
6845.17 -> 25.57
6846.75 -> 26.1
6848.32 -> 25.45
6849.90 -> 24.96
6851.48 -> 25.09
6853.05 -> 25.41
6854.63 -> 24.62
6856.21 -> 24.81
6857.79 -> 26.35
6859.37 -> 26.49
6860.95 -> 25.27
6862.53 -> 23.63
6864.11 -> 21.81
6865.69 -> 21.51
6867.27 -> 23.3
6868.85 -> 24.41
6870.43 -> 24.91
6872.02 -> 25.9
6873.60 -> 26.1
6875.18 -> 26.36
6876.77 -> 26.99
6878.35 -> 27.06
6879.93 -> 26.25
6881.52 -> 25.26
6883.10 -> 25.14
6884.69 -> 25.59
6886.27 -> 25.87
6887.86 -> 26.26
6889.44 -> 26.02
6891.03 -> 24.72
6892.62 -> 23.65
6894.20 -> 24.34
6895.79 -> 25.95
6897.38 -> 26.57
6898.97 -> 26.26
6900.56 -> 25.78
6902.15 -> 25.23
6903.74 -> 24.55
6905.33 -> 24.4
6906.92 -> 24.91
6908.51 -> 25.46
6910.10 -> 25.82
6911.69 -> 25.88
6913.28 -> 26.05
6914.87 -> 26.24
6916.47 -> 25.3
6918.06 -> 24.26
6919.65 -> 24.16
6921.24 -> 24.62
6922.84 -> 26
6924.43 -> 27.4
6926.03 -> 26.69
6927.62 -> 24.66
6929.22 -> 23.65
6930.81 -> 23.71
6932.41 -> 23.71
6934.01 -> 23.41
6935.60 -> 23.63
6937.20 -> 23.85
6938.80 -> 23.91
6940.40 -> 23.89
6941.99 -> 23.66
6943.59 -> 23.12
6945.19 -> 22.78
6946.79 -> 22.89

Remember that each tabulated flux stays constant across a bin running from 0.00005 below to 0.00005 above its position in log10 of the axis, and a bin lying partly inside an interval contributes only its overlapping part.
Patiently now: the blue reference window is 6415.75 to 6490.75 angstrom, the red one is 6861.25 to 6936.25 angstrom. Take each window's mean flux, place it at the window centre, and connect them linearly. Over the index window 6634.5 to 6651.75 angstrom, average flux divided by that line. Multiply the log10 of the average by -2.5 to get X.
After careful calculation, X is 0.18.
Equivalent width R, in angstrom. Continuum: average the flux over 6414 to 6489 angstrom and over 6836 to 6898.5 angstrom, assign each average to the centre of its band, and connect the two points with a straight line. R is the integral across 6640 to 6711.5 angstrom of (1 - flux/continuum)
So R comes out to 3.6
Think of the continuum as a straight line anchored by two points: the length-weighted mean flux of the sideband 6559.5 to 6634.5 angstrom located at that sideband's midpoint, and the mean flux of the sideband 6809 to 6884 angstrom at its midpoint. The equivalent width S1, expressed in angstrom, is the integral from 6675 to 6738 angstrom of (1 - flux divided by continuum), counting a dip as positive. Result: 3.3 angstrom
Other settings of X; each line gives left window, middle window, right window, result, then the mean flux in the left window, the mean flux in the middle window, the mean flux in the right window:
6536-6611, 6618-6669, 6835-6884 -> 0.09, 25.6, 23.3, 24.9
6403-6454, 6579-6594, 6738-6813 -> -0.12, 23.9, 26.8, 24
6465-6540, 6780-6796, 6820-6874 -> 0.10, 24.6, 22.7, 24.9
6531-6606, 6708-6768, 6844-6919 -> 0.06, 25.8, 24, 25.3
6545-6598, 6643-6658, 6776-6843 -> 0.17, 26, 21.8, 24.3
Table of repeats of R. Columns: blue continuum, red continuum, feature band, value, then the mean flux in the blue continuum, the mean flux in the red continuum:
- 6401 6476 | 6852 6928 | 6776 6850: 2.0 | 24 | 25.3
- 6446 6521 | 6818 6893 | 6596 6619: 0.0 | 24.6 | 25.1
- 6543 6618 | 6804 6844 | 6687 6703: 0.8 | 25.6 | 25.1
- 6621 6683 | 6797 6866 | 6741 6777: 0.3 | 23.5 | 24.9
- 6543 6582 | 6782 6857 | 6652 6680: 1.6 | 25.7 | 24.6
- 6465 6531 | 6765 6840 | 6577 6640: -2.3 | 24.4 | 24.4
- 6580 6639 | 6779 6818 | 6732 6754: 0.2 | 25.4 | 24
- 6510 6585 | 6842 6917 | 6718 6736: 0.7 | 25.4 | 25.3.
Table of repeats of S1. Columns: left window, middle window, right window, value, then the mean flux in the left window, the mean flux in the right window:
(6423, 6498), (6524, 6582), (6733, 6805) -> -3.6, 24.2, 23.8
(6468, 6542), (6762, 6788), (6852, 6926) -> 1.5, 24.7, 25.3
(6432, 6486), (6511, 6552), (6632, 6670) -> -2.2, 24.1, 22.4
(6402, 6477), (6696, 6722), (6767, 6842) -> 0.0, 24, 24.4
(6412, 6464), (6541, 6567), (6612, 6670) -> -2.4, 24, 23.5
